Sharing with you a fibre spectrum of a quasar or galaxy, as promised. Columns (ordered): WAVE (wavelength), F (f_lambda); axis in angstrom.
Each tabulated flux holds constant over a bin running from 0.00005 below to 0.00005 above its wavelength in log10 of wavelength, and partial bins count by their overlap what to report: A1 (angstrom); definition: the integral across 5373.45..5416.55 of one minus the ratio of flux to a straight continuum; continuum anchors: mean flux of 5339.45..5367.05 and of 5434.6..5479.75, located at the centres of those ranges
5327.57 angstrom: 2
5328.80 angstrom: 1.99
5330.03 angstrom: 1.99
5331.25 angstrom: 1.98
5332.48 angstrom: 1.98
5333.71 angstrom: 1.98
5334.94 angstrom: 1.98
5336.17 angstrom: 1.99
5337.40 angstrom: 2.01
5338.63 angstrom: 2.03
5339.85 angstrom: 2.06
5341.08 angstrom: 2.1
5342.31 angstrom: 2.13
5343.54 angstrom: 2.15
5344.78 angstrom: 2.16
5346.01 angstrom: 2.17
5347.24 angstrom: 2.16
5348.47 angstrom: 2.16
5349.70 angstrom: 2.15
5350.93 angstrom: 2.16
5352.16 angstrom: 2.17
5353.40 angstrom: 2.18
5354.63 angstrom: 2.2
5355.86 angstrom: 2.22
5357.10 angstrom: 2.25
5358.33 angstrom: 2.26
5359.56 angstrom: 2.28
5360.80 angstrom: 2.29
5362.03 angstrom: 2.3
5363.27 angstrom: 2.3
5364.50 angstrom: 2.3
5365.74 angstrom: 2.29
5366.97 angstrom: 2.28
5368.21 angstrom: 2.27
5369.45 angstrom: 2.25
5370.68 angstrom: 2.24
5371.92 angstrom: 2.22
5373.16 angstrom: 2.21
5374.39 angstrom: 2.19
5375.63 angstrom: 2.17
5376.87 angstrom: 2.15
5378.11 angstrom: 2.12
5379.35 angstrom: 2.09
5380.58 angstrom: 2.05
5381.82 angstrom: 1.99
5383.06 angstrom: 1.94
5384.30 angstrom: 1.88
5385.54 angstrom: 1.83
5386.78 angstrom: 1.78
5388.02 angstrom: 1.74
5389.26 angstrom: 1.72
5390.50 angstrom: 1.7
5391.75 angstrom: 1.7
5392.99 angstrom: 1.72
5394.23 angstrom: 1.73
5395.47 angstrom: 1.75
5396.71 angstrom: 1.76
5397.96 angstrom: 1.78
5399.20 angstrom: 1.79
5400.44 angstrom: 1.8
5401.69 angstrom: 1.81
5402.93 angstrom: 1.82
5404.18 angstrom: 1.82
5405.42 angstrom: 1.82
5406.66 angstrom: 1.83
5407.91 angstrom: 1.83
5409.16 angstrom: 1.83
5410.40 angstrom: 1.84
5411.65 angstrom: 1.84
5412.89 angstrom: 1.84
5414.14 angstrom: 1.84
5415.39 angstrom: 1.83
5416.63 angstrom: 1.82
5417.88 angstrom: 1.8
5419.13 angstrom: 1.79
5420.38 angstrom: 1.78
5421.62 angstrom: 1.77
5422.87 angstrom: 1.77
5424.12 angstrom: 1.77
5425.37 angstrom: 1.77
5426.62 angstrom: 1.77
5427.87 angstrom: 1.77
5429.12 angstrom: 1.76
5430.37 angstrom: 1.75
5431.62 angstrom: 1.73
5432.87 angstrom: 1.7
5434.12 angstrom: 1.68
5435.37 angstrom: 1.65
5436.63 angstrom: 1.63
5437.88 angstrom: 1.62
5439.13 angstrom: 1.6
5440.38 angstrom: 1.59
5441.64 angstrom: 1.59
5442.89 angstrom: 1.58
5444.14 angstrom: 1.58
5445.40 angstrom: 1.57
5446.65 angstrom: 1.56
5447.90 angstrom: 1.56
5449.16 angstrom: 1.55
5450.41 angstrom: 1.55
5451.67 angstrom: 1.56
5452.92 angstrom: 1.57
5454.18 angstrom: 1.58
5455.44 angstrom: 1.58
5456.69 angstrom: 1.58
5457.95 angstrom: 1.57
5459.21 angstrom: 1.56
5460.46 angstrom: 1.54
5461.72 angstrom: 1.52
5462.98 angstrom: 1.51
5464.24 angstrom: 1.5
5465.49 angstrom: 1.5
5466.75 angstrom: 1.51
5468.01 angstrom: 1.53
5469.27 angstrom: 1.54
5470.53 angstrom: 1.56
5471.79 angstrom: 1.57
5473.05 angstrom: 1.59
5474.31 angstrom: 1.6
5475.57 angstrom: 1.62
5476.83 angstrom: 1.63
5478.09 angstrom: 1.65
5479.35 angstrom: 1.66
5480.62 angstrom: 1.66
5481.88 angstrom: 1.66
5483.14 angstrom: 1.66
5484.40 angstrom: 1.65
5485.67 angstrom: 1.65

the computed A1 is 1.9 angstrom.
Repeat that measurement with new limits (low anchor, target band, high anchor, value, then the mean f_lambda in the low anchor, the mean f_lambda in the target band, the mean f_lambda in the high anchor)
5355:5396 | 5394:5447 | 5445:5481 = 1.9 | 2.07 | 1.74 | 1.57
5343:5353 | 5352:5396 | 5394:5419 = -1.5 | 2.16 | 2.08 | 1.81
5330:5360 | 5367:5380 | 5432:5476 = -1.4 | 2.12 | 2.19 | 1.57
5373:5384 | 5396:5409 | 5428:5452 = 0.7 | 2.09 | 1.81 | 1.63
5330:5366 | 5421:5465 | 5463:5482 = 2.3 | 2.15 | 1.63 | 1.58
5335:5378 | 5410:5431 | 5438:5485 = 0.3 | 2.19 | 1.79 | 1.58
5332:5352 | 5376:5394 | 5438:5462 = 0.0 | 2.09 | 1.89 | 1.57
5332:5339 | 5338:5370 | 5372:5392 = -3.6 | 1.99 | 2.2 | 1.97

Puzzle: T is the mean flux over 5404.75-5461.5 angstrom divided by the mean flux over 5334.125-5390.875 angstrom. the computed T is 0.80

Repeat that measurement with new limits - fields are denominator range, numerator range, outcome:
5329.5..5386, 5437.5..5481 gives 0.74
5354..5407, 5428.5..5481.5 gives 0.79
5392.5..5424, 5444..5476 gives 0.86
